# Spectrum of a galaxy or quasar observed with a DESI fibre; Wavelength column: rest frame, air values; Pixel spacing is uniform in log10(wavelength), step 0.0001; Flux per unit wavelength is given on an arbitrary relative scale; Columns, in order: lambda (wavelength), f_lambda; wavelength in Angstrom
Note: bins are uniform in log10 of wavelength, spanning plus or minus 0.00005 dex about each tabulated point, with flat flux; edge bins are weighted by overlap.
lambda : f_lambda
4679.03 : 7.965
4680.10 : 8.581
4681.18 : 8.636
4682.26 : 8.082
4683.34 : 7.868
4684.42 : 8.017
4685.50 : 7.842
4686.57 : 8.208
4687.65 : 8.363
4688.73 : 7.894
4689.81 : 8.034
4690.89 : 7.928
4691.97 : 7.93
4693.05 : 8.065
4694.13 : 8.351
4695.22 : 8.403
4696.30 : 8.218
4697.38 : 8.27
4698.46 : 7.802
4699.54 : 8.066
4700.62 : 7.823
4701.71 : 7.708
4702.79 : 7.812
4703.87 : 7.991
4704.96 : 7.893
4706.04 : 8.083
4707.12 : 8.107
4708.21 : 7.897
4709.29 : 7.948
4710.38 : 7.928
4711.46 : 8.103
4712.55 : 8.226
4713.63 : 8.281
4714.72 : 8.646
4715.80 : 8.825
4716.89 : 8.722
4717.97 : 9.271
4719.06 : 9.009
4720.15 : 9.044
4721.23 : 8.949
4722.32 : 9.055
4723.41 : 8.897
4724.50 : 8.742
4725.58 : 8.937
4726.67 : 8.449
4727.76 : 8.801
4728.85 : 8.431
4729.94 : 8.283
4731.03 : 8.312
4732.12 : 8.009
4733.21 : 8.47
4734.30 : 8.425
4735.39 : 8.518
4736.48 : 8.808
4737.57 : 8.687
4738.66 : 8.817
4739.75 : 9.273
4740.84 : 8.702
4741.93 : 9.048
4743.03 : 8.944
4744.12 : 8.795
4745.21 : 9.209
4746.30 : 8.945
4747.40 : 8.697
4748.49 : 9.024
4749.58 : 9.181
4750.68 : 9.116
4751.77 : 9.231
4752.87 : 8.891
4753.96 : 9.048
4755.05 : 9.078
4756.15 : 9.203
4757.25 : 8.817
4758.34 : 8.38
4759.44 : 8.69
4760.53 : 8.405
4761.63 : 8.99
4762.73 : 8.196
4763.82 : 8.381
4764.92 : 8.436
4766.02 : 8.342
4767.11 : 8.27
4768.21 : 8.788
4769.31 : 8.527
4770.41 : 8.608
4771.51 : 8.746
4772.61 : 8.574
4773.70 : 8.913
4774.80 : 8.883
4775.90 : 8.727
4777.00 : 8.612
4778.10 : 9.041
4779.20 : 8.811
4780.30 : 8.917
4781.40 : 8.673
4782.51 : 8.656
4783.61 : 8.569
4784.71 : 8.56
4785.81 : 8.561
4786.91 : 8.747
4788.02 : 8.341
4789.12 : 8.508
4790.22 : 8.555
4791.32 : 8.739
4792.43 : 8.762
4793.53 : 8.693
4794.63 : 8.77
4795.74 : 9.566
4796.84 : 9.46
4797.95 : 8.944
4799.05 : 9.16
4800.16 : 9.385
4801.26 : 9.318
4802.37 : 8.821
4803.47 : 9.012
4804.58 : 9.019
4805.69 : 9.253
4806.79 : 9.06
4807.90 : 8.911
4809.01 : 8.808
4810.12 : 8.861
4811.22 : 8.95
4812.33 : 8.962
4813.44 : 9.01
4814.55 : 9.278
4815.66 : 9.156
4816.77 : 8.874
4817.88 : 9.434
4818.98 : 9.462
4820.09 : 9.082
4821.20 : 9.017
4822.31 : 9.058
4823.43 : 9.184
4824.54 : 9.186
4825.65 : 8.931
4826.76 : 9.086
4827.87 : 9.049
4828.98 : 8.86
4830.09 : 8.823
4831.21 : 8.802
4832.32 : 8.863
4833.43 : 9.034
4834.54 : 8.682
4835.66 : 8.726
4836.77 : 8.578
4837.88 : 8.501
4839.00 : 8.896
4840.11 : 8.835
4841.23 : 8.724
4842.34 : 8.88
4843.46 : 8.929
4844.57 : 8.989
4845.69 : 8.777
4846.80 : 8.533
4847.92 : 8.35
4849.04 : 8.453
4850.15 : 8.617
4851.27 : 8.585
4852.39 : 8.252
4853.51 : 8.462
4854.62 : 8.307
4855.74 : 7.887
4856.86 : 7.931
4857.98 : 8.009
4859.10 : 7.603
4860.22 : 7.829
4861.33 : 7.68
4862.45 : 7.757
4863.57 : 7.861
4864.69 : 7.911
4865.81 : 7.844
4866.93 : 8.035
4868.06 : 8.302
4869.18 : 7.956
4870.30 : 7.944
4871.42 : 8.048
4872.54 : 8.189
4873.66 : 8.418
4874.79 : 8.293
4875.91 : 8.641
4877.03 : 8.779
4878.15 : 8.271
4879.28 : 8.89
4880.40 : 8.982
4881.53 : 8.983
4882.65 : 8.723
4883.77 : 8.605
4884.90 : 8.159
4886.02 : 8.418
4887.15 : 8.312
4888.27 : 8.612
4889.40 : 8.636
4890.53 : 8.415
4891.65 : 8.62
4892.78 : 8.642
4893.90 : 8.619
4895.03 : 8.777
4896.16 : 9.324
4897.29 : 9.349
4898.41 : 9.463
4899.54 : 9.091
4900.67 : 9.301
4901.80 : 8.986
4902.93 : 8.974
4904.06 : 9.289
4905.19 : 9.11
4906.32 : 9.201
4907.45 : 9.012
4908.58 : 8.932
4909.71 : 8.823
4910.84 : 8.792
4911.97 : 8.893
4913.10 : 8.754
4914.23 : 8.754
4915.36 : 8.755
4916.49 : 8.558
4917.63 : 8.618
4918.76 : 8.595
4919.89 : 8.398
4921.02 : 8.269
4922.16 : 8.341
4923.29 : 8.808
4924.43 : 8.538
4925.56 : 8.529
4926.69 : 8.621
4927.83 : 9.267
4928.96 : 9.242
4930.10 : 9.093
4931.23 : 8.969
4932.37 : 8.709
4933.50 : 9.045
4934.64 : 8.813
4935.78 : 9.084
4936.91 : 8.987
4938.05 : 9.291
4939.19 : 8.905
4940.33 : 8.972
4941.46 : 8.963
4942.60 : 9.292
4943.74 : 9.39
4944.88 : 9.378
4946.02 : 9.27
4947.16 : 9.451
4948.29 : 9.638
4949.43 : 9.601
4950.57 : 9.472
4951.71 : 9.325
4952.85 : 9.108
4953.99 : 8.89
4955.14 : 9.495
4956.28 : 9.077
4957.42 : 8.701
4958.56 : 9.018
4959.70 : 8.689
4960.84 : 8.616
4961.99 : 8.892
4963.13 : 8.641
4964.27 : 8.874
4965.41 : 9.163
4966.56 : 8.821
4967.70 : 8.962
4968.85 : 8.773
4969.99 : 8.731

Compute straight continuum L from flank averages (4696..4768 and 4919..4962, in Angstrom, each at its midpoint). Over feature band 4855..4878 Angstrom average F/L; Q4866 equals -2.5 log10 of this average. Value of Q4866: 0.103 mag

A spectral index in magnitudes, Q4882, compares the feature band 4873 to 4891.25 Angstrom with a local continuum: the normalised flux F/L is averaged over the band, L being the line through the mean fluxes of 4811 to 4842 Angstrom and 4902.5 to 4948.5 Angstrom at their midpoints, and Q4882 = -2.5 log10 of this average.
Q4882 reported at 0.05 mag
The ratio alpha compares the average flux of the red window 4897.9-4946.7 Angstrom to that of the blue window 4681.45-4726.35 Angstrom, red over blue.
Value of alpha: 1.08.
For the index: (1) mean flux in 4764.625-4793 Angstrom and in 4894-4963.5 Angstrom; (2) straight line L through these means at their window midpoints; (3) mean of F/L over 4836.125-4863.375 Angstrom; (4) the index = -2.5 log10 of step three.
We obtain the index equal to 0.05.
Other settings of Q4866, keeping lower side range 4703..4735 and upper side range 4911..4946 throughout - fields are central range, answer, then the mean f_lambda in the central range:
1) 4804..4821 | -0.05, 9.07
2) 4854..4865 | 0.11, 7.89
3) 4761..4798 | -0.01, 8.7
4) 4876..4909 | -0.01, 8.84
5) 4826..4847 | -0.02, 8.83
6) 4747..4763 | -0.04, 8.88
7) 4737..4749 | -0.05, 8.92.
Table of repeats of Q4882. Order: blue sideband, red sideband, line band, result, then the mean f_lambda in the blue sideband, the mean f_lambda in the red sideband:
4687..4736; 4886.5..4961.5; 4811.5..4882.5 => 0.02 mag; 8.33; 8.95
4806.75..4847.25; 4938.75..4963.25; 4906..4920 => 0.04 mag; 8.94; 9.14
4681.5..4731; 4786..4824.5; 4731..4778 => -0.01 mag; 8.3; 9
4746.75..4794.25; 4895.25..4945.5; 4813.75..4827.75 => -0.04 mag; 8.72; 8.94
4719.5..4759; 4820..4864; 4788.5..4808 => -0.04 mag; 8.81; 8.59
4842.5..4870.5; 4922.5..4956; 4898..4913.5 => -0.04 mag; 8.2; 9.1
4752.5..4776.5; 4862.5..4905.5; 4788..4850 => -0.04 mag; 8.68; 8.59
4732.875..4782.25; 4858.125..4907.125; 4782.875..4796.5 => 0.00 mag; 8.77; 8.53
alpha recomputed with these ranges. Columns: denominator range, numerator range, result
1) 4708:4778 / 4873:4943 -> 1.01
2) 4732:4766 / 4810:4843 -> 1.02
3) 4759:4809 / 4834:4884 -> 0.96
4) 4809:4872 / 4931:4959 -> 1.06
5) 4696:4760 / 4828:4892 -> 0.98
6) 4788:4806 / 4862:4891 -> 0.93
